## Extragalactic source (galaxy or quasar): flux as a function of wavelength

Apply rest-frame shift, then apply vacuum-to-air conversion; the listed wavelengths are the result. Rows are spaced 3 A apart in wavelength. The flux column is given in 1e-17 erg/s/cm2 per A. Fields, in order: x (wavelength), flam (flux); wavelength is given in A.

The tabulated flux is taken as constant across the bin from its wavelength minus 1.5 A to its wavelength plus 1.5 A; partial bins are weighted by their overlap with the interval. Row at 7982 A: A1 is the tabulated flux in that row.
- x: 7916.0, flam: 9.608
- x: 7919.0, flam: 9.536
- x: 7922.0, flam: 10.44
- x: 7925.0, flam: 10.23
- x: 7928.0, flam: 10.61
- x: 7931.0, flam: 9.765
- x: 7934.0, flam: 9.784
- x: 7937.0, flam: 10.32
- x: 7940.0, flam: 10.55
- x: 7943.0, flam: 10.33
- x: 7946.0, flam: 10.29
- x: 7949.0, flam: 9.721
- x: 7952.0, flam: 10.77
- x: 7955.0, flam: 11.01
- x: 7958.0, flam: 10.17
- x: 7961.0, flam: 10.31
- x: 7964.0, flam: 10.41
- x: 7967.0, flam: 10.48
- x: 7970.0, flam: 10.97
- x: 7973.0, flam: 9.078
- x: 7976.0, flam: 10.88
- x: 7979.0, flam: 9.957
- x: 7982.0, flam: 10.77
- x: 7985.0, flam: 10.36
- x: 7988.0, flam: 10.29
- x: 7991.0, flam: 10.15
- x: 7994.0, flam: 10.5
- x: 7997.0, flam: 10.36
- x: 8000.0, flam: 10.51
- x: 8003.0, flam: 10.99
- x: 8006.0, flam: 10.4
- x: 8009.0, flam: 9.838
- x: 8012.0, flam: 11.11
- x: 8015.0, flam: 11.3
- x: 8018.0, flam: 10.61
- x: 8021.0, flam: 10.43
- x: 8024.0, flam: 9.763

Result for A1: 10.77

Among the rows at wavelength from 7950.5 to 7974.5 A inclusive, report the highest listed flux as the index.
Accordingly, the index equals 11.01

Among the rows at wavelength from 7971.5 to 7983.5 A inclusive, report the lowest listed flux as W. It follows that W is 9.078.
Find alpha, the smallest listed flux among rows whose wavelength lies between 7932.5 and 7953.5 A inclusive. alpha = 9.721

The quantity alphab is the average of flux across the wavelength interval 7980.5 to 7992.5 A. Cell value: 10.4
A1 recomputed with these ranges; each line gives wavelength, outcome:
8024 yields 9.763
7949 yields 9.721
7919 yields 9.536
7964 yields 10.41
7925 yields 10.23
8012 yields 11.11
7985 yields 10.36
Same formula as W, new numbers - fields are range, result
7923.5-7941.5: 9.765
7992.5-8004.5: 10.36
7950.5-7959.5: 10.17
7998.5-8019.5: 9.838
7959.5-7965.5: 10.31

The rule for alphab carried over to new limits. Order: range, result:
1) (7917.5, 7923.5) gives 9.99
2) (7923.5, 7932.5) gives 10.2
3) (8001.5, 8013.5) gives 10.6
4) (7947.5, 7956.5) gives 10.5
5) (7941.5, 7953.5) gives 10.3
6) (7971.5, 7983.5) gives 10.2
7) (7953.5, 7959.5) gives 10.6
